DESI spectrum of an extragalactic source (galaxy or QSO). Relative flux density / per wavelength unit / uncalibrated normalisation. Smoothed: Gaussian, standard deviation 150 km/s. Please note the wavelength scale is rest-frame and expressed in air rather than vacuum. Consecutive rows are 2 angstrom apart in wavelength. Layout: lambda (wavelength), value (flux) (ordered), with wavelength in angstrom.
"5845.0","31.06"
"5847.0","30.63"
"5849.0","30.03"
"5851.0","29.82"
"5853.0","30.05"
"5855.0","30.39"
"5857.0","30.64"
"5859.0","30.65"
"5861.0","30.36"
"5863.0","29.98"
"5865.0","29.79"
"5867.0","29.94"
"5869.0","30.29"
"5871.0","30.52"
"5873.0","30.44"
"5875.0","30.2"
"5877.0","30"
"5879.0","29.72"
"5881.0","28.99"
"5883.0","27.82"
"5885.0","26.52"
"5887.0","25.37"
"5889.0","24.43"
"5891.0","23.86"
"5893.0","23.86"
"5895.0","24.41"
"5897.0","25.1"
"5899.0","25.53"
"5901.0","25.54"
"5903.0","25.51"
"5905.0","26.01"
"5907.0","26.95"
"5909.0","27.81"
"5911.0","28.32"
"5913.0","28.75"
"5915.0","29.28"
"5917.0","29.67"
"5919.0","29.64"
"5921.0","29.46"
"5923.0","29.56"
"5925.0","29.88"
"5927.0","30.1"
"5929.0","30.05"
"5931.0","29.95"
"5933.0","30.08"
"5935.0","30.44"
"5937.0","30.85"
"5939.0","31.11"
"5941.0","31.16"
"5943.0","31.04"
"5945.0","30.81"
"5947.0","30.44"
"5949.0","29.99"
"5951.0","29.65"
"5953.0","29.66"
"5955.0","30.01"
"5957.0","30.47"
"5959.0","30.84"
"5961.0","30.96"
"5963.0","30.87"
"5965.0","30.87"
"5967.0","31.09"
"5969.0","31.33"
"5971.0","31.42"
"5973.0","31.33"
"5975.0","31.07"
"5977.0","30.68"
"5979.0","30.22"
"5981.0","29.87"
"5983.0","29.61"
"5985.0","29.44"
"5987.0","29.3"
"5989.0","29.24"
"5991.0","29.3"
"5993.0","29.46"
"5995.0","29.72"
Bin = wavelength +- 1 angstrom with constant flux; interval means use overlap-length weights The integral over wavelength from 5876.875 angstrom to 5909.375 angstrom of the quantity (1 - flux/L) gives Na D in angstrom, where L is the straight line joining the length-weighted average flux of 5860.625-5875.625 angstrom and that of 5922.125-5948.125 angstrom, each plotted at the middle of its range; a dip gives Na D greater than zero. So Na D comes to 4.4 angstrom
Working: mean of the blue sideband 30.2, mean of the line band 26.2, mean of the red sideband 30.4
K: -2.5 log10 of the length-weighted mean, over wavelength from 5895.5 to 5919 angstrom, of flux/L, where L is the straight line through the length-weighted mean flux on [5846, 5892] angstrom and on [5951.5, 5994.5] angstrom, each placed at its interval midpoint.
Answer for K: 0.09 mag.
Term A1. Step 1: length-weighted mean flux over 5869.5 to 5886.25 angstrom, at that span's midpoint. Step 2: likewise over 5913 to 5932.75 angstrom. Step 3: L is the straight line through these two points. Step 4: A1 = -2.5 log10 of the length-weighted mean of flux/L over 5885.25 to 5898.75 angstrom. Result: 0.190 mag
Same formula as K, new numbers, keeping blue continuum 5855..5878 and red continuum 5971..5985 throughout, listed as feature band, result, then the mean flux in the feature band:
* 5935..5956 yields -0.002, 30.5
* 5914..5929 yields 0.024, 29.7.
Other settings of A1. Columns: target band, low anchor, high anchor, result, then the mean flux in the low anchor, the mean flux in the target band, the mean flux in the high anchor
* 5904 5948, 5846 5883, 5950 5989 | 0.02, 30.1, 29.6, 30.4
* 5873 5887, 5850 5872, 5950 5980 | 0.06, 30.2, 28.7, 30.7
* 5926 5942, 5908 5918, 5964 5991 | -0.04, 28.8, 30.5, 30.4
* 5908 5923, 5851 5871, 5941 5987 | 0.05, 30.2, 29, 30.5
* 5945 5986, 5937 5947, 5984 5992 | -0.01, 31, 30.5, 29.3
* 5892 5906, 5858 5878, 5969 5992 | 0.20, 30.2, 25.1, 30.2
